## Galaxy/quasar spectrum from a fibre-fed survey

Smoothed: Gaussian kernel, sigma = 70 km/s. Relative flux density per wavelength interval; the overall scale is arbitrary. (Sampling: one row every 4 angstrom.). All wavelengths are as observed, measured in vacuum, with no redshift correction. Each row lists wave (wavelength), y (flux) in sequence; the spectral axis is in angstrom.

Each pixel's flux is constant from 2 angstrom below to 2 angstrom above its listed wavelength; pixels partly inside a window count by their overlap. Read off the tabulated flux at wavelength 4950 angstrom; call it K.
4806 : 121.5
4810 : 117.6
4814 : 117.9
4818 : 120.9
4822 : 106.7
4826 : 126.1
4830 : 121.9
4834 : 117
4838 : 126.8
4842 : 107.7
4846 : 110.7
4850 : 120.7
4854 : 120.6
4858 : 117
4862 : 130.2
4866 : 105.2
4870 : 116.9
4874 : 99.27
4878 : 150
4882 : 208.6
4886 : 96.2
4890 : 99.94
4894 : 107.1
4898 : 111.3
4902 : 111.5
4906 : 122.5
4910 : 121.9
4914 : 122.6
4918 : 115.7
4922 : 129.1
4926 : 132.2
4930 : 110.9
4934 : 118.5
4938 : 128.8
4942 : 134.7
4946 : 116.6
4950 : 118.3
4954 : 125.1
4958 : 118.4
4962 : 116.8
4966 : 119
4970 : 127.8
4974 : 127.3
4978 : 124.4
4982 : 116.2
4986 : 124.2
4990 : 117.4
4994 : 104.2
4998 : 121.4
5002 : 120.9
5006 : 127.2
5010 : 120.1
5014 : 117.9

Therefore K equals 118.3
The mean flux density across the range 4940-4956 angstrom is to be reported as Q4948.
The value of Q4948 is 124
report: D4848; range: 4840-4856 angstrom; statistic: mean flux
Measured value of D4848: 115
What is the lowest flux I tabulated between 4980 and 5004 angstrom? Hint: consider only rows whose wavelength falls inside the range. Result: 104.2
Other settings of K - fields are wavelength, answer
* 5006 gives 127.2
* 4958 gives 118.4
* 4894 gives 107.1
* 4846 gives 110.7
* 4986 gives 124.2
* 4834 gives 117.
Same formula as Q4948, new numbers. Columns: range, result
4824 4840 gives 123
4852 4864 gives 123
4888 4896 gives 104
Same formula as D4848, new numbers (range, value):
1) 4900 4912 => 119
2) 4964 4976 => 125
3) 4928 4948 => 122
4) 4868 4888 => 134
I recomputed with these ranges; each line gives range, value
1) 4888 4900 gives 99.94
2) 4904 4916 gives 121.9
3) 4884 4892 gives 96.2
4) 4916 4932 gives 110.9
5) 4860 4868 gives 105.2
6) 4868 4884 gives 99.27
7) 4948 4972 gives 116.8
